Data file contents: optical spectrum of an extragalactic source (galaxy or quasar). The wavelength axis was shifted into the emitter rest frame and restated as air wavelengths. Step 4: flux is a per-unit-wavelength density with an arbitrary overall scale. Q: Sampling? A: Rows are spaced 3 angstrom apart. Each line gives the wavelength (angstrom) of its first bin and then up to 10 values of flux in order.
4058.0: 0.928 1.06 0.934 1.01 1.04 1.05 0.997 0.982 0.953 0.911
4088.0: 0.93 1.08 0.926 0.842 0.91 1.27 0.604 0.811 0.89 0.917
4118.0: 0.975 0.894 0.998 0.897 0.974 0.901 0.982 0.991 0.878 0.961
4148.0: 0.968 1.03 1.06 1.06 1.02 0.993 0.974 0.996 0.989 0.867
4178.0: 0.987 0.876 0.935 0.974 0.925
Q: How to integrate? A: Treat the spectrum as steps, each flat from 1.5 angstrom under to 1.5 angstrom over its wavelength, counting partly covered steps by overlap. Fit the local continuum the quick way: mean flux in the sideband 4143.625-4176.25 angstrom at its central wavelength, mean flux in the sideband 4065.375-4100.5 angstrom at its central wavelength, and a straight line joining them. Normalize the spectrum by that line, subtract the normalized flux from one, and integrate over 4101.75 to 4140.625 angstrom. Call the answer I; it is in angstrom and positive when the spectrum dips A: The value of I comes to 2.1 angstrom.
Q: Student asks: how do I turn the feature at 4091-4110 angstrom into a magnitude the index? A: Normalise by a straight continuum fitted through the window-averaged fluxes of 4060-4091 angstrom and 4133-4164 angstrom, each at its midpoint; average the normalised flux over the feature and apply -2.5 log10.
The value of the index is 0.09 mag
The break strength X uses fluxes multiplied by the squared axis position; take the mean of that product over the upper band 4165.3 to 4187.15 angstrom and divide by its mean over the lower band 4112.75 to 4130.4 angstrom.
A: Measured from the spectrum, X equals 1.04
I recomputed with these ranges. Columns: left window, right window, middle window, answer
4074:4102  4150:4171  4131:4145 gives 0.80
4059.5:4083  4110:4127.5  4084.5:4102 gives 0.44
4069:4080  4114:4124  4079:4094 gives 0.47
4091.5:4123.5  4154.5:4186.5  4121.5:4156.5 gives -0.93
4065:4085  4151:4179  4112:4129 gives 1.08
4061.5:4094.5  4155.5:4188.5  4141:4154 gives 0.01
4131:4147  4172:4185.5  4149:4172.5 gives -2.06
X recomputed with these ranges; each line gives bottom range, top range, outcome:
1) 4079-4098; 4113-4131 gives 1.01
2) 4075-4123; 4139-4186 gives 1.08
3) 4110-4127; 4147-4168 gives 1.12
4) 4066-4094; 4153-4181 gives 1.04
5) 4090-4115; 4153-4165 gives 1.16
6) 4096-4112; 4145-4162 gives 1.18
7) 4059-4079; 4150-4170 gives 1.05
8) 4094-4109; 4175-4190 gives 1.08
